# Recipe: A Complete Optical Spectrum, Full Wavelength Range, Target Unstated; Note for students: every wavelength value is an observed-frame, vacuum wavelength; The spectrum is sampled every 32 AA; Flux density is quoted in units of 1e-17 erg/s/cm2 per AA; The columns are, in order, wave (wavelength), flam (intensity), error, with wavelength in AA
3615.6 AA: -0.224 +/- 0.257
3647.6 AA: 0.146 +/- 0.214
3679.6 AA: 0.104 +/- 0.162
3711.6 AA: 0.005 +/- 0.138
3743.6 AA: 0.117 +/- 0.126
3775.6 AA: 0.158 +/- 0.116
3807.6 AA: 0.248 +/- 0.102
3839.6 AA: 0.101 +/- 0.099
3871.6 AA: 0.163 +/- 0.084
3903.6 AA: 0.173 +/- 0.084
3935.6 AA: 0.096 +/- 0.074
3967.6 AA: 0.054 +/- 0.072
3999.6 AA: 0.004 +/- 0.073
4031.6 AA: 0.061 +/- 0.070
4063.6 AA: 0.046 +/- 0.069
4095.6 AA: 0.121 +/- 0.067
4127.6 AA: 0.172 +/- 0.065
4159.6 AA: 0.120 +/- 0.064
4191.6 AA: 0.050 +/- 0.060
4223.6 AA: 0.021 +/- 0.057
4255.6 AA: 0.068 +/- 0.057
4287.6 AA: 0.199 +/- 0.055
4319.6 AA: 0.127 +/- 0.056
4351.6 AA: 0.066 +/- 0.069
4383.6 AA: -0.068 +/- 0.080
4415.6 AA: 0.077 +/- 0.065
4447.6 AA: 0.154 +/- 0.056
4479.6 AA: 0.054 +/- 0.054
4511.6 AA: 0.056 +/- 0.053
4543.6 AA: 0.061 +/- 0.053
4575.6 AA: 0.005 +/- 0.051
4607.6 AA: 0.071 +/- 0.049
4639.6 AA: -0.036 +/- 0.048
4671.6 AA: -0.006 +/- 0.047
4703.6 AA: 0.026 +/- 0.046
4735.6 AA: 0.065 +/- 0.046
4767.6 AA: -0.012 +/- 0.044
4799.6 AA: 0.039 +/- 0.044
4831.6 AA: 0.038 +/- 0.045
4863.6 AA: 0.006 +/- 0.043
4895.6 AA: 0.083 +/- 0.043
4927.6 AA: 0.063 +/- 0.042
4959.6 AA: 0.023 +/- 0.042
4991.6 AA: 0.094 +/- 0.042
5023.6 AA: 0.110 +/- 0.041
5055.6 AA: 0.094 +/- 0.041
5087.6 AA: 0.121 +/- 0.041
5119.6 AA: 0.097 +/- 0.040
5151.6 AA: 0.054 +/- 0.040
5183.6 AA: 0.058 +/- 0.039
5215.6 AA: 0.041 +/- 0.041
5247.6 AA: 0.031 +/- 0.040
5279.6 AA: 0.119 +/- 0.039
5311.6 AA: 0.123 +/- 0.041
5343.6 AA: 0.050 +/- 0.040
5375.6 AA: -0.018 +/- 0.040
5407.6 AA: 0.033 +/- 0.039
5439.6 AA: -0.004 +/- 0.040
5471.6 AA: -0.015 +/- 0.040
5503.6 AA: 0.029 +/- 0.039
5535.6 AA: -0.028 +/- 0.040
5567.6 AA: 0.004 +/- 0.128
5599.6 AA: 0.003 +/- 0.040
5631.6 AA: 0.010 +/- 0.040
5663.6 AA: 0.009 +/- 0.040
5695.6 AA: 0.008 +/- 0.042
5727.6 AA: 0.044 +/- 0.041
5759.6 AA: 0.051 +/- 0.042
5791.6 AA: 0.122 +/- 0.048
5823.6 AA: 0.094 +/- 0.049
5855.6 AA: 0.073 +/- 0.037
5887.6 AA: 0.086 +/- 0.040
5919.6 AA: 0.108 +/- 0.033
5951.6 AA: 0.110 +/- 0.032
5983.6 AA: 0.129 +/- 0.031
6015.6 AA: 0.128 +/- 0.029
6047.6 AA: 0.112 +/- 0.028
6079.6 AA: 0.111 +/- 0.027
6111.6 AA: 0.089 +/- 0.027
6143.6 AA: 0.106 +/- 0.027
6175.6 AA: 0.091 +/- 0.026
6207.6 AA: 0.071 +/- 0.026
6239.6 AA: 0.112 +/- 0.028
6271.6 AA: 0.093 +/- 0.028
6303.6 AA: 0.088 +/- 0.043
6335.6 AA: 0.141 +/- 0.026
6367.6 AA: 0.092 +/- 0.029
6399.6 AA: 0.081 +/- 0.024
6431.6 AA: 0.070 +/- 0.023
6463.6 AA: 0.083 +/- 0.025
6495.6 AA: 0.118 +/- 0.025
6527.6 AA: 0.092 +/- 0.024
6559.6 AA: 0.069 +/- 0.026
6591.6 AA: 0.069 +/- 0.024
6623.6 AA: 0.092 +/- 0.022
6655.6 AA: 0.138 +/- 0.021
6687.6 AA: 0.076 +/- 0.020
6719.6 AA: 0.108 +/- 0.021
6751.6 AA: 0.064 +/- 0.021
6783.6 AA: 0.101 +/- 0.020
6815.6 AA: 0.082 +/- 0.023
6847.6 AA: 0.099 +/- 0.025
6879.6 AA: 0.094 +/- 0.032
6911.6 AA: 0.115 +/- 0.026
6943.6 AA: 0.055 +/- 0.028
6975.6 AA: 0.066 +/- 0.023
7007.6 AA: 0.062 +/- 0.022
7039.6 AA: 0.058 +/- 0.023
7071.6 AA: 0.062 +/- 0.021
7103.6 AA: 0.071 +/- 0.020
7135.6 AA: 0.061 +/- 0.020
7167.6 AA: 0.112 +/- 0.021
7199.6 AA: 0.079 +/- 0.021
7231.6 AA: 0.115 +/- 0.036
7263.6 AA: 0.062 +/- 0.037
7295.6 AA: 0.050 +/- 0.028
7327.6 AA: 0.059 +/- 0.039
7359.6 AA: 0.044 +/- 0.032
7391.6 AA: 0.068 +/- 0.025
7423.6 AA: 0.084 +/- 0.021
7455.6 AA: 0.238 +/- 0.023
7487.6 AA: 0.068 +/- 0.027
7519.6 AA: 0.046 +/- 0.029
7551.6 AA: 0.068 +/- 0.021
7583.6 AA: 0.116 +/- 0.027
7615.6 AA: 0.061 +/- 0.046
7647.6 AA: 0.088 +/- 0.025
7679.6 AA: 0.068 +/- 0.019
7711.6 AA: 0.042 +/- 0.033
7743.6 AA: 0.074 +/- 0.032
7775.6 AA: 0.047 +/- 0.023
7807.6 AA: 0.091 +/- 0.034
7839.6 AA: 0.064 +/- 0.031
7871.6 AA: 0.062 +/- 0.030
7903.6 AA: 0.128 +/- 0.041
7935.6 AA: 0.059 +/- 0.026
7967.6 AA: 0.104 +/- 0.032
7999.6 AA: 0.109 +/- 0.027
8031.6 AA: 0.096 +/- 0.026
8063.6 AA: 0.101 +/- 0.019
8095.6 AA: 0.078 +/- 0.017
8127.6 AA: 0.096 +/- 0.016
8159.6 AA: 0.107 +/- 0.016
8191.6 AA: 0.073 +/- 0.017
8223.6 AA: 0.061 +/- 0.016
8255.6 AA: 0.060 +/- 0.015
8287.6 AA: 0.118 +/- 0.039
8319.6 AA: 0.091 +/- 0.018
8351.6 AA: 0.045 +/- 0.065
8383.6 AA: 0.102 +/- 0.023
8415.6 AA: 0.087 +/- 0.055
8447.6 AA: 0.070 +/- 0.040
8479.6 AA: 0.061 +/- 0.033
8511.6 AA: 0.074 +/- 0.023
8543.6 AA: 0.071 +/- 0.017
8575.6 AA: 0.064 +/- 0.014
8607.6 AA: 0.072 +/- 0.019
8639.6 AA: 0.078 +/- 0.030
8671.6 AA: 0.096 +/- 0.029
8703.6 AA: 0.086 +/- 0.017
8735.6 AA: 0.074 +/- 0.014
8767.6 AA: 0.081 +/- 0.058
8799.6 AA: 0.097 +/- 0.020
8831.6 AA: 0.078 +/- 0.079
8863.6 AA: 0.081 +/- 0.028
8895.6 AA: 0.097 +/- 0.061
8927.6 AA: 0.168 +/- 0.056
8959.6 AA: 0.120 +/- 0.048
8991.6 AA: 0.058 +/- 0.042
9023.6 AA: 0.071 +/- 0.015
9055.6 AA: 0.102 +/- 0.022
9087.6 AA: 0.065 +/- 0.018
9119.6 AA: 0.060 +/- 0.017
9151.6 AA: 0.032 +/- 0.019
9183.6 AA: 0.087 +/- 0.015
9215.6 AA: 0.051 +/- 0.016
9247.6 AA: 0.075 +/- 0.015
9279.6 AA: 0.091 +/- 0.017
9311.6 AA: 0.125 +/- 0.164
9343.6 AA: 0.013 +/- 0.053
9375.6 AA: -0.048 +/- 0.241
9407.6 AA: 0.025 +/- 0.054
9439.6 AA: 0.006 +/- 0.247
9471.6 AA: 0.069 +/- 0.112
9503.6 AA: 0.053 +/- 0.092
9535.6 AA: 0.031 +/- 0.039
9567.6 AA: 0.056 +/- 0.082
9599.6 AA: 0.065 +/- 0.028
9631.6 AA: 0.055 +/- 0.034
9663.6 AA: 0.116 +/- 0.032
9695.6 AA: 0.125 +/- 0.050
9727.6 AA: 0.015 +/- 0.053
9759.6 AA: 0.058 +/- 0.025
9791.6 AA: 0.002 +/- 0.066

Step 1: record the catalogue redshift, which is 0.999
